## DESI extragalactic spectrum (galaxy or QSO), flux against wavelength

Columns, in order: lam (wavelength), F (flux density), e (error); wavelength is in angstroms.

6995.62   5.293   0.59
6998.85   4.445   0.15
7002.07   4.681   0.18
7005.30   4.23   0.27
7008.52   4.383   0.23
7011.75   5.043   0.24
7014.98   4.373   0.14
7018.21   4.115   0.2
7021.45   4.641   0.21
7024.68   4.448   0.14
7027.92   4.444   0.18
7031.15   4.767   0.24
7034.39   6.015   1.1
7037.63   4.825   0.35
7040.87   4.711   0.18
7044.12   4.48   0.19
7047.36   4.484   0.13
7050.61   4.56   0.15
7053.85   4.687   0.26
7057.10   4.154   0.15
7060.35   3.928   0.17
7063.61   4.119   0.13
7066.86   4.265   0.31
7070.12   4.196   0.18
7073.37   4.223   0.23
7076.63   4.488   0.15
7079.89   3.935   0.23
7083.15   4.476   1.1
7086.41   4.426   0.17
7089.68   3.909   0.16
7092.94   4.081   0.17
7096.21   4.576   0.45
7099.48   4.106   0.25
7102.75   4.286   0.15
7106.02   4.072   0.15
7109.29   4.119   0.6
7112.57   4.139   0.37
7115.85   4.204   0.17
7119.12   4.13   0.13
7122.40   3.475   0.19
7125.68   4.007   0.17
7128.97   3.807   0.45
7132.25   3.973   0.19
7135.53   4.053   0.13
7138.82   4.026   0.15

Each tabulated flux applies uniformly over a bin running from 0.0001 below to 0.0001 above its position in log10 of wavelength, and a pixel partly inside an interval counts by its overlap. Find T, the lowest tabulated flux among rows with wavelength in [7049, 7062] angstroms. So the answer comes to 3.928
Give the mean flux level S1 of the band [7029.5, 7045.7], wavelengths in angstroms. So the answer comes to 4.96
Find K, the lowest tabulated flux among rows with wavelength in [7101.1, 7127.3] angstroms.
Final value 3.475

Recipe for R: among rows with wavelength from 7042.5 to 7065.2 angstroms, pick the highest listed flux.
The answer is 4.687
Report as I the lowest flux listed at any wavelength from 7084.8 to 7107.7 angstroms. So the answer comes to 3.909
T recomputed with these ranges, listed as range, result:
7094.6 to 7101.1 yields 4.106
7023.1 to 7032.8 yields 4.444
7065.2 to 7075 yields 4.196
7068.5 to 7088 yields 3.935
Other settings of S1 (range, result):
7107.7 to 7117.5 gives 4.15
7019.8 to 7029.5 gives 4.51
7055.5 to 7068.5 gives 4.11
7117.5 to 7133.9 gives 3.88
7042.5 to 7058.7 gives 4.48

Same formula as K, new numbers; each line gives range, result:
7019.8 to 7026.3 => 4.448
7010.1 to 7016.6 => 4.373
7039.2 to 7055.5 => 4.48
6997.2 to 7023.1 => 4.115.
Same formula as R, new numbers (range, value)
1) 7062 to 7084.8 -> 4.488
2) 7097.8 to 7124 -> 4.286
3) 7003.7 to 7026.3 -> 5.043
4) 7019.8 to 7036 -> 6.015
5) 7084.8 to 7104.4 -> 4.576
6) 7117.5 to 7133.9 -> 4.13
